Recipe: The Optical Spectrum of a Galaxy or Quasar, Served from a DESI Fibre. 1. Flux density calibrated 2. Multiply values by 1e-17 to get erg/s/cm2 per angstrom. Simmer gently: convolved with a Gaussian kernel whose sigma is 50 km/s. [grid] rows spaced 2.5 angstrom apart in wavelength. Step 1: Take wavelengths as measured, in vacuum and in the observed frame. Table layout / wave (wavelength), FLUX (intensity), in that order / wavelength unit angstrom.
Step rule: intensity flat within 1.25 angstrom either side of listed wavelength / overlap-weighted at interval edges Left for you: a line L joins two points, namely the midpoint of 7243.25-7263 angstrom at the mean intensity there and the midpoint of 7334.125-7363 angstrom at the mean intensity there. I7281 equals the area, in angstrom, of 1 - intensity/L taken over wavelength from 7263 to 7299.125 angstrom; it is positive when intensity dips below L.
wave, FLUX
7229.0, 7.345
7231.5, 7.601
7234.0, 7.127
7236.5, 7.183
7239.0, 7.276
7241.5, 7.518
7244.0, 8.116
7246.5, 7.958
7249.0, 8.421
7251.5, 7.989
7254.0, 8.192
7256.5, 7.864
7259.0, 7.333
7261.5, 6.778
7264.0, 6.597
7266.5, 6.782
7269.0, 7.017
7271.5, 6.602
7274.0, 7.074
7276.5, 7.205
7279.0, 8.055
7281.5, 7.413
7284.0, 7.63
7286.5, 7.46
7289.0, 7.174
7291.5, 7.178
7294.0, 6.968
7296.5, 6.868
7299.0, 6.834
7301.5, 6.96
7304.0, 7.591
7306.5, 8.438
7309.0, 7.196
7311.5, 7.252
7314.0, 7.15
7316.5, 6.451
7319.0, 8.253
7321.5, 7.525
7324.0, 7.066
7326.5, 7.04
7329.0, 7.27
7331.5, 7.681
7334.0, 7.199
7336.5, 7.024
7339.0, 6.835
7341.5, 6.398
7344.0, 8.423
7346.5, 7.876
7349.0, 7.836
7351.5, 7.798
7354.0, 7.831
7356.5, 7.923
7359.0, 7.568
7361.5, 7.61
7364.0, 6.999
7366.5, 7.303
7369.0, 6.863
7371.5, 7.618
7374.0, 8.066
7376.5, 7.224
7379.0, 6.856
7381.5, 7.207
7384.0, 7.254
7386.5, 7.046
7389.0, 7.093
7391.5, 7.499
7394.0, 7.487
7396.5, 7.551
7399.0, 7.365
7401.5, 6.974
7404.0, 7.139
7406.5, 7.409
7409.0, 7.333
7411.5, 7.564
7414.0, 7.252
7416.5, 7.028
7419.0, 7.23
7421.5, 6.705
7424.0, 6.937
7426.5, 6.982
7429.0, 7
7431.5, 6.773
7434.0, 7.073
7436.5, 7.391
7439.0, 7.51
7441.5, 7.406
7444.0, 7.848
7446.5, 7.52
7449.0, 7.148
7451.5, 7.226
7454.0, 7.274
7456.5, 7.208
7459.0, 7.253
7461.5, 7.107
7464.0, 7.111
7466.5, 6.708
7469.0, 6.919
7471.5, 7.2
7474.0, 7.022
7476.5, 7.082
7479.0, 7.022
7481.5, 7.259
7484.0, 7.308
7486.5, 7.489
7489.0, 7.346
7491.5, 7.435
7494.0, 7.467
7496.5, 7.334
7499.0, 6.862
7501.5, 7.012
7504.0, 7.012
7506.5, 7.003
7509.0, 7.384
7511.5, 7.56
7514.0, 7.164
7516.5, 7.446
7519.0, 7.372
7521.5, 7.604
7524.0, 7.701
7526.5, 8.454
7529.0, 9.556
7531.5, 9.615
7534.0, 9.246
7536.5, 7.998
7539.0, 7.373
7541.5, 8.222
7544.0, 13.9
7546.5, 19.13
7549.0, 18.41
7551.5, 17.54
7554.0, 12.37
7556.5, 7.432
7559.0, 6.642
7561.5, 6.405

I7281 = 2.8 angstrom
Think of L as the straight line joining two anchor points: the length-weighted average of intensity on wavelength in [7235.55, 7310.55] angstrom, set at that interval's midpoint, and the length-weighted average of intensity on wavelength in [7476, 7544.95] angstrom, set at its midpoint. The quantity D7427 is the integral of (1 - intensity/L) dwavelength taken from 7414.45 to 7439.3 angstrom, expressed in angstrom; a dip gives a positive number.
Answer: 2.05 angstrom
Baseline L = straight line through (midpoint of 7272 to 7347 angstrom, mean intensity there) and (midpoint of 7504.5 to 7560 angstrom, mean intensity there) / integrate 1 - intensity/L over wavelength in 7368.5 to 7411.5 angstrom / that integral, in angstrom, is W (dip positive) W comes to 4.6 angstrom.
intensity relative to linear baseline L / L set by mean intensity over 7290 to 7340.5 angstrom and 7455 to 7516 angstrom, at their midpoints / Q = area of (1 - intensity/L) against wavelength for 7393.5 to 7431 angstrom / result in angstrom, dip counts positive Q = 0.11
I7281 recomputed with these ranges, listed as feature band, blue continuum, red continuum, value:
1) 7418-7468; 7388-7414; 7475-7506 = 0.8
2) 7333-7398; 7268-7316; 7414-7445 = -1.8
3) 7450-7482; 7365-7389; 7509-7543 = 2.7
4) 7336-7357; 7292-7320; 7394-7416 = -0.8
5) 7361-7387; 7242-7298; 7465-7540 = 0.6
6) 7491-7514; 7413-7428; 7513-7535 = 2.2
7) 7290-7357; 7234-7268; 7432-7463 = 0.8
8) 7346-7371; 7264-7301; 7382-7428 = -1.3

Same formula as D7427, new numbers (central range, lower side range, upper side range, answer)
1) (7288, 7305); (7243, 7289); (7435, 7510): 0.8 angstrom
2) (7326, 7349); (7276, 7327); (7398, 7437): -0.2 angstrom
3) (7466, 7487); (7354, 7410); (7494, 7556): 4.0 angstrom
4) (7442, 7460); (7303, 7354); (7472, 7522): -0.1 angstrom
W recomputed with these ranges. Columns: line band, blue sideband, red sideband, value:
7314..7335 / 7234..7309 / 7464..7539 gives 0.33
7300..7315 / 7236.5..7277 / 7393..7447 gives -0.13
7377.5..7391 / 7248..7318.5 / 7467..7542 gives 0.56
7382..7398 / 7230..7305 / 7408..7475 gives -0.19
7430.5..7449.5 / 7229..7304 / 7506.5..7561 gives 3.38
